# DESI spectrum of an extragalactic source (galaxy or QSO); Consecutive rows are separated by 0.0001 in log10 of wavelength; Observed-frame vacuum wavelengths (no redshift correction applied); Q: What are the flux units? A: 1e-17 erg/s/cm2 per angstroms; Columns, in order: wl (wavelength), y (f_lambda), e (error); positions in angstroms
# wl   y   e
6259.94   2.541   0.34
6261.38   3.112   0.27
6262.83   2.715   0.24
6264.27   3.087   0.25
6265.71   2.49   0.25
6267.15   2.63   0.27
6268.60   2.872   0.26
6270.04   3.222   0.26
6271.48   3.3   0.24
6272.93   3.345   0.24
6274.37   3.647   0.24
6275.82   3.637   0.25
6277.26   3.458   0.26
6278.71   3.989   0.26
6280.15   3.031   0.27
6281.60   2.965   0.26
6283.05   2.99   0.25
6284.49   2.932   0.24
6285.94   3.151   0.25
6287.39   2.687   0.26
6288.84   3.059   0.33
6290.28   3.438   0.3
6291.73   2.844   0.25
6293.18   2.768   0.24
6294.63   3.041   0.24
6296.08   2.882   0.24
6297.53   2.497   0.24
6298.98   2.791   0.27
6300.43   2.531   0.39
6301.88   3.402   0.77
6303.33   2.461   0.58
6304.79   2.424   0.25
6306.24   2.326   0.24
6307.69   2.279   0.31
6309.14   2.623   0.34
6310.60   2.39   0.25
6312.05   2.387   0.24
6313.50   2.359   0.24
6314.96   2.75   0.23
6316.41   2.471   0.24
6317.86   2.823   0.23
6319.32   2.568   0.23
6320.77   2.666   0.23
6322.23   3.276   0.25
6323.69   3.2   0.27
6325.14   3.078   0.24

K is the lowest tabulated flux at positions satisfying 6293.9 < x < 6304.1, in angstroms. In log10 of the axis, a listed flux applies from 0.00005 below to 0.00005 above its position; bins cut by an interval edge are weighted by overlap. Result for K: 2.461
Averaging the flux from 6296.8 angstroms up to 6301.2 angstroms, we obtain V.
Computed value 2.62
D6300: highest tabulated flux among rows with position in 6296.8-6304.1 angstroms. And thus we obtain 3.402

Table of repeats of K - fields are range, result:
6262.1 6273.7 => 2.49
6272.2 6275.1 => 3.345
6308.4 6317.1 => 2.359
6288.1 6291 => 3.059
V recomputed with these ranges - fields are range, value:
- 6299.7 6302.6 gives 2.97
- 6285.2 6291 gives 3.08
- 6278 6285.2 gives 3.18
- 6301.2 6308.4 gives 2.57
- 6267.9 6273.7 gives 3.19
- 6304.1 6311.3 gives 2.41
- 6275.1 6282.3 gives 3.42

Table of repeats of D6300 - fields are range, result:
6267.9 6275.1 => 3.647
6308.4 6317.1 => 2.75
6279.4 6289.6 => 3.151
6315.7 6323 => 3.276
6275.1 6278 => 3.637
